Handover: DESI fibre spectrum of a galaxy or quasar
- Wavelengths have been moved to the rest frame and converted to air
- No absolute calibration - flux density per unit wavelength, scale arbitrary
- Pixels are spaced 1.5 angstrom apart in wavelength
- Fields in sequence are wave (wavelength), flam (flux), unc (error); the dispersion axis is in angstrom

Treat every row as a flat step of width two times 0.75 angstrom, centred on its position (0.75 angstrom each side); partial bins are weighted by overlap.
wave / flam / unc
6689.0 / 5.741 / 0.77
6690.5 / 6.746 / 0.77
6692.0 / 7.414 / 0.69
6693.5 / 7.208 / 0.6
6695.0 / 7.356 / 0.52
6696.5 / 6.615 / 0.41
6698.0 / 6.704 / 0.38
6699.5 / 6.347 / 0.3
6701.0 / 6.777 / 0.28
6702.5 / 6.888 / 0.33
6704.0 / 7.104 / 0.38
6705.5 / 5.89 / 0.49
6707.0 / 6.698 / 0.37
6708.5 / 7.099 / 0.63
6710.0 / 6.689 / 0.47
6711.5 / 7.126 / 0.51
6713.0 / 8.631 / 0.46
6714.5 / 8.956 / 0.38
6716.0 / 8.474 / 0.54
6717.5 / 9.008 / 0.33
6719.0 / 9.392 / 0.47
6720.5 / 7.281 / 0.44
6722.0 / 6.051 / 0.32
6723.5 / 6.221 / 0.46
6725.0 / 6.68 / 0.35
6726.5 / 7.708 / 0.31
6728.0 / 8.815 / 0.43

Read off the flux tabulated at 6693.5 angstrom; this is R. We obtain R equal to 7.208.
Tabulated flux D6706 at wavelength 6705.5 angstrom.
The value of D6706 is 5.89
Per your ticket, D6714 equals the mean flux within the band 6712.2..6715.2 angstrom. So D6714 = 8.76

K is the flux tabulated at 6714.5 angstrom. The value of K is 8.956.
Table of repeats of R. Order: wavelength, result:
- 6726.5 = 7.708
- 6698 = 6.704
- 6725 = 6.68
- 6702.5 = 6.888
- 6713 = 8.631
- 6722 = 6.051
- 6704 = 7.104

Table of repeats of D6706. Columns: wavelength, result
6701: 6.777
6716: 8.474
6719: 9.392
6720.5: 7.281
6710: 6.689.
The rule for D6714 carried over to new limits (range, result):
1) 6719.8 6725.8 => 6.56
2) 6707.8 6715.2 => 7.7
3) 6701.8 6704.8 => 6.98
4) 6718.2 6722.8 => 7.58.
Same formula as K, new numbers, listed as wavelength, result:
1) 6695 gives 7.356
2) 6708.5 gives 7.099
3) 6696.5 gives 6.615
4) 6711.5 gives 7.126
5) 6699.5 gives 6.347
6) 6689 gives 5.741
